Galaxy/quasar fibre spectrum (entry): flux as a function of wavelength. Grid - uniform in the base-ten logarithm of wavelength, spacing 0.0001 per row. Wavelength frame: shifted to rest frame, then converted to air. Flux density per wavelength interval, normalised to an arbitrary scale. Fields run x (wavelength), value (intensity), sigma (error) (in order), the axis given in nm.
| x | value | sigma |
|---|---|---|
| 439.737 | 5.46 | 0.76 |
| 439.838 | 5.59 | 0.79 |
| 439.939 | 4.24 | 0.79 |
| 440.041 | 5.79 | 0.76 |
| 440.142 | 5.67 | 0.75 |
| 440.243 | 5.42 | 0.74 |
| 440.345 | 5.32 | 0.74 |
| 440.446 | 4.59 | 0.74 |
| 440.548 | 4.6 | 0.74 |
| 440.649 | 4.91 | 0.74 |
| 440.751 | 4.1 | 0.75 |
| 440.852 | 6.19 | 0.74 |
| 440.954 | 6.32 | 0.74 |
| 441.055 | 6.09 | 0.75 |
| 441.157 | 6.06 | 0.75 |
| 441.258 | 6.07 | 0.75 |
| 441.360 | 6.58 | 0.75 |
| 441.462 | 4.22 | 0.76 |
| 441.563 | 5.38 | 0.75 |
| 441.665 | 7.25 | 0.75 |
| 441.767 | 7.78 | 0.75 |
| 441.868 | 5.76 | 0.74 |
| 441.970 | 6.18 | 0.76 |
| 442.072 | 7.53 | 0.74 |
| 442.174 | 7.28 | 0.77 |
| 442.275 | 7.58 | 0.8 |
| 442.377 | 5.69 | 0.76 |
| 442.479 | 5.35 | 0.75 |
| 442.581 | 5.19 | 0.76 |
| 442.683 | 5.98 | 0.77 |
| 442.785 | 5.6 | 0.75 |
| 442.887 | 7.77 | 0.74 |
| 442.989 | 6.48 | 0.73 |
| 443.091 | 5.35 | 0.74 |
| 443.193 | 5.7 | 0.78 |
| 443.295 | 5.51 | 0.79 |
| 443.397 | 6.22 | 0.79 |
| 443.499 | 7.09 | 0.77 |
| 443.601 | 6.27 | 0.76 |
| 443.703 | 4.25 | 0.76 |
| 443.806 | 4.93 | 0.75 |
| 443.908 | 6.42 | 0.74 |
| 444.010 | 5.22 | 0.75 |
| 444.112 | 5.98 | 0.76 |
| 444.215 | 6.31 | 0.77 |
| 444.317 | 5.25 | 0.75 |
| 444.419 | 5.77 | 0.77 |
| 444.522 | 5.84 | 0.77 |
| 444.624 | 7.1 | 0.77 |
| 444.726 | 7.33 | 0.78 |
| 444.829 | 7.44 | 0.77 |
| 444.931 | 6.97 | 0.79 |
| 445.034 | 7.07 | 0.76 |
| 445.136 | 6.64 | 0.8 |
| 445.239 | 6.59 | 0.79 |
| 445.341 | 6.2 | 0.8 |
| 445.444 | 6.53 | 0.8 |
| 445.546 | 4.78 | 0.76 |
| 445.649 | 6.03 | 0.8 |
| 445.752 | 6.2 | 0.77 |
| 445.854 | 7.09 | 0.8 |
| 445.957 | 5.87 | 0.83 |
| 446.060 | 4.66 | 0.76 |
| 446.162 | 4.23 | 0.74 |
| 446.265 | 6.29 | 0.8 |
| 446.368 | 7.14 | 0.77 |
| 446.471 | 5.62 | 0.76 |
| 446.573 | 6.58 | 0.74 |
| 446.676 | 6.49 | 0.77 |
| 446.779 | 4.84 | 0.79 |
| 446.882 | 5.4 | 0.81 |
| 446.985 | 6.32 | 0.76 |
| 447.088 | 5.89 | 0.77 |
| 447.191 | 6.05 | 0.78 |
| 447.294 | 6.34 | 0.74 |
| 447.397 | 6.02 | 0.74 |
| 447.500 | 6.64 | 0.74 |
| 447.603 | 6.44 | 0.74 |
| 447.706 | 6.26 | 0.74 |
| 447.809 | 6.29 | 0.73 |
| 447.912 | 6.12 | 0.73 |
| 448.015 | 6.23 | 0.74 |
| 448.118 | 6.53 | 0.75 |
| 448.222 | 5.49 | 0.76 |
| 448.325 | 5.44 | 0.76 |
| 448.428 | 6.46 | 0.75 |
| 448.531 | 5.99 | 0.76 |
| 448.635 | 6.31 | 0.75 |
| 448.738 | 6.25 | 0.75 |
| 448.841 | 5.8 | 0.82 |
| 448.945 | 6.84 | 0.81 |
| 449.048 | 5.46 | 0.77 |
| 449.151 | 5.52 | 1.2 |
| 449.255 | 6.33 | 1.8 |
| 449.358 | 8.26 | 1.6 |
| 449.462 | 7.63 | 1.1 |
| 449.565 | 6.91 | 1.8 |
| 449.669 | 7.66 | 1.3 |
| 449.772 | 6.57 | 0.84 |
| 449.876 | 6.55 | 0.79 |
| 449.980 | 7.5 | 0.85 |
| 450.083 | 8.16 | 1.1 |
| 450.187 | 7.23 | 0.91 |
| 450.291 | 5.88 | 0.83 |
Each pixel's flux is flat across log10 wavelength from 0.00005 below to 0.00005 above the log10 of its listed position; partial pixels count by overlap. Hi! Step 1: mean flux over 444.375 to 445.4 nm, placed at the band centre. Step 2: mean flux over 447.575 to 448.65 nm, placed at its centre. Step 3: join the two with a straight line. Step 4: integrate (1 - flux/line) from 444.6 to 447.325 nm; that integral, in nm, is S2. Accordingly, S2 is 0.131 nm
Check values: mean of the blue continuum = 6.7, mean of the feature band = 6.2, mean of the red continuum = 6.13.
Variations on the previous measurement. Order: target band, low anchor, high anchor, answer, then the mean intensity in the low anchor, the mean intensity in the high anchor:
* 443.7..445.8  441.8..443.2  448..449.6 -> 0.04 nm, 6.28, 6.34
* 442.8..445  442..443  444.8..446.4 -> 0.06 nm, 6.44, 6.21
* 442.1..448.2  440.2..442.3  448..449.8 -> 0.06 nm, 5.95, 6.43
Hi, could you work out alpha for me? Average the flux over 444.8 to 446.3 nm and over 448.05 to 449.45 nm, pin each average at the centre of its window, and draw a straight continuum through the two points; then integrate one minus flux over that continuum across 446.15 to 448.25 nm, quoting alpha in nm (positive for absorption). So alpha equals 0.035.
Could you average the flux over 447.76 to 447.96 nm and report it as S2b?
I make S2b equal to 6.21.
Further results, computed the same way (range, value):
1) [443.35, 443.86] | 5.75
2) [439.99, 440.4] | 5.54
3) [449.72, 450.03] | 6.87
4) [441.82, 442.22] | 6.68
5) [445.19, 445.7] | 6.03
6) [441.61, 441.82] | 7.46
